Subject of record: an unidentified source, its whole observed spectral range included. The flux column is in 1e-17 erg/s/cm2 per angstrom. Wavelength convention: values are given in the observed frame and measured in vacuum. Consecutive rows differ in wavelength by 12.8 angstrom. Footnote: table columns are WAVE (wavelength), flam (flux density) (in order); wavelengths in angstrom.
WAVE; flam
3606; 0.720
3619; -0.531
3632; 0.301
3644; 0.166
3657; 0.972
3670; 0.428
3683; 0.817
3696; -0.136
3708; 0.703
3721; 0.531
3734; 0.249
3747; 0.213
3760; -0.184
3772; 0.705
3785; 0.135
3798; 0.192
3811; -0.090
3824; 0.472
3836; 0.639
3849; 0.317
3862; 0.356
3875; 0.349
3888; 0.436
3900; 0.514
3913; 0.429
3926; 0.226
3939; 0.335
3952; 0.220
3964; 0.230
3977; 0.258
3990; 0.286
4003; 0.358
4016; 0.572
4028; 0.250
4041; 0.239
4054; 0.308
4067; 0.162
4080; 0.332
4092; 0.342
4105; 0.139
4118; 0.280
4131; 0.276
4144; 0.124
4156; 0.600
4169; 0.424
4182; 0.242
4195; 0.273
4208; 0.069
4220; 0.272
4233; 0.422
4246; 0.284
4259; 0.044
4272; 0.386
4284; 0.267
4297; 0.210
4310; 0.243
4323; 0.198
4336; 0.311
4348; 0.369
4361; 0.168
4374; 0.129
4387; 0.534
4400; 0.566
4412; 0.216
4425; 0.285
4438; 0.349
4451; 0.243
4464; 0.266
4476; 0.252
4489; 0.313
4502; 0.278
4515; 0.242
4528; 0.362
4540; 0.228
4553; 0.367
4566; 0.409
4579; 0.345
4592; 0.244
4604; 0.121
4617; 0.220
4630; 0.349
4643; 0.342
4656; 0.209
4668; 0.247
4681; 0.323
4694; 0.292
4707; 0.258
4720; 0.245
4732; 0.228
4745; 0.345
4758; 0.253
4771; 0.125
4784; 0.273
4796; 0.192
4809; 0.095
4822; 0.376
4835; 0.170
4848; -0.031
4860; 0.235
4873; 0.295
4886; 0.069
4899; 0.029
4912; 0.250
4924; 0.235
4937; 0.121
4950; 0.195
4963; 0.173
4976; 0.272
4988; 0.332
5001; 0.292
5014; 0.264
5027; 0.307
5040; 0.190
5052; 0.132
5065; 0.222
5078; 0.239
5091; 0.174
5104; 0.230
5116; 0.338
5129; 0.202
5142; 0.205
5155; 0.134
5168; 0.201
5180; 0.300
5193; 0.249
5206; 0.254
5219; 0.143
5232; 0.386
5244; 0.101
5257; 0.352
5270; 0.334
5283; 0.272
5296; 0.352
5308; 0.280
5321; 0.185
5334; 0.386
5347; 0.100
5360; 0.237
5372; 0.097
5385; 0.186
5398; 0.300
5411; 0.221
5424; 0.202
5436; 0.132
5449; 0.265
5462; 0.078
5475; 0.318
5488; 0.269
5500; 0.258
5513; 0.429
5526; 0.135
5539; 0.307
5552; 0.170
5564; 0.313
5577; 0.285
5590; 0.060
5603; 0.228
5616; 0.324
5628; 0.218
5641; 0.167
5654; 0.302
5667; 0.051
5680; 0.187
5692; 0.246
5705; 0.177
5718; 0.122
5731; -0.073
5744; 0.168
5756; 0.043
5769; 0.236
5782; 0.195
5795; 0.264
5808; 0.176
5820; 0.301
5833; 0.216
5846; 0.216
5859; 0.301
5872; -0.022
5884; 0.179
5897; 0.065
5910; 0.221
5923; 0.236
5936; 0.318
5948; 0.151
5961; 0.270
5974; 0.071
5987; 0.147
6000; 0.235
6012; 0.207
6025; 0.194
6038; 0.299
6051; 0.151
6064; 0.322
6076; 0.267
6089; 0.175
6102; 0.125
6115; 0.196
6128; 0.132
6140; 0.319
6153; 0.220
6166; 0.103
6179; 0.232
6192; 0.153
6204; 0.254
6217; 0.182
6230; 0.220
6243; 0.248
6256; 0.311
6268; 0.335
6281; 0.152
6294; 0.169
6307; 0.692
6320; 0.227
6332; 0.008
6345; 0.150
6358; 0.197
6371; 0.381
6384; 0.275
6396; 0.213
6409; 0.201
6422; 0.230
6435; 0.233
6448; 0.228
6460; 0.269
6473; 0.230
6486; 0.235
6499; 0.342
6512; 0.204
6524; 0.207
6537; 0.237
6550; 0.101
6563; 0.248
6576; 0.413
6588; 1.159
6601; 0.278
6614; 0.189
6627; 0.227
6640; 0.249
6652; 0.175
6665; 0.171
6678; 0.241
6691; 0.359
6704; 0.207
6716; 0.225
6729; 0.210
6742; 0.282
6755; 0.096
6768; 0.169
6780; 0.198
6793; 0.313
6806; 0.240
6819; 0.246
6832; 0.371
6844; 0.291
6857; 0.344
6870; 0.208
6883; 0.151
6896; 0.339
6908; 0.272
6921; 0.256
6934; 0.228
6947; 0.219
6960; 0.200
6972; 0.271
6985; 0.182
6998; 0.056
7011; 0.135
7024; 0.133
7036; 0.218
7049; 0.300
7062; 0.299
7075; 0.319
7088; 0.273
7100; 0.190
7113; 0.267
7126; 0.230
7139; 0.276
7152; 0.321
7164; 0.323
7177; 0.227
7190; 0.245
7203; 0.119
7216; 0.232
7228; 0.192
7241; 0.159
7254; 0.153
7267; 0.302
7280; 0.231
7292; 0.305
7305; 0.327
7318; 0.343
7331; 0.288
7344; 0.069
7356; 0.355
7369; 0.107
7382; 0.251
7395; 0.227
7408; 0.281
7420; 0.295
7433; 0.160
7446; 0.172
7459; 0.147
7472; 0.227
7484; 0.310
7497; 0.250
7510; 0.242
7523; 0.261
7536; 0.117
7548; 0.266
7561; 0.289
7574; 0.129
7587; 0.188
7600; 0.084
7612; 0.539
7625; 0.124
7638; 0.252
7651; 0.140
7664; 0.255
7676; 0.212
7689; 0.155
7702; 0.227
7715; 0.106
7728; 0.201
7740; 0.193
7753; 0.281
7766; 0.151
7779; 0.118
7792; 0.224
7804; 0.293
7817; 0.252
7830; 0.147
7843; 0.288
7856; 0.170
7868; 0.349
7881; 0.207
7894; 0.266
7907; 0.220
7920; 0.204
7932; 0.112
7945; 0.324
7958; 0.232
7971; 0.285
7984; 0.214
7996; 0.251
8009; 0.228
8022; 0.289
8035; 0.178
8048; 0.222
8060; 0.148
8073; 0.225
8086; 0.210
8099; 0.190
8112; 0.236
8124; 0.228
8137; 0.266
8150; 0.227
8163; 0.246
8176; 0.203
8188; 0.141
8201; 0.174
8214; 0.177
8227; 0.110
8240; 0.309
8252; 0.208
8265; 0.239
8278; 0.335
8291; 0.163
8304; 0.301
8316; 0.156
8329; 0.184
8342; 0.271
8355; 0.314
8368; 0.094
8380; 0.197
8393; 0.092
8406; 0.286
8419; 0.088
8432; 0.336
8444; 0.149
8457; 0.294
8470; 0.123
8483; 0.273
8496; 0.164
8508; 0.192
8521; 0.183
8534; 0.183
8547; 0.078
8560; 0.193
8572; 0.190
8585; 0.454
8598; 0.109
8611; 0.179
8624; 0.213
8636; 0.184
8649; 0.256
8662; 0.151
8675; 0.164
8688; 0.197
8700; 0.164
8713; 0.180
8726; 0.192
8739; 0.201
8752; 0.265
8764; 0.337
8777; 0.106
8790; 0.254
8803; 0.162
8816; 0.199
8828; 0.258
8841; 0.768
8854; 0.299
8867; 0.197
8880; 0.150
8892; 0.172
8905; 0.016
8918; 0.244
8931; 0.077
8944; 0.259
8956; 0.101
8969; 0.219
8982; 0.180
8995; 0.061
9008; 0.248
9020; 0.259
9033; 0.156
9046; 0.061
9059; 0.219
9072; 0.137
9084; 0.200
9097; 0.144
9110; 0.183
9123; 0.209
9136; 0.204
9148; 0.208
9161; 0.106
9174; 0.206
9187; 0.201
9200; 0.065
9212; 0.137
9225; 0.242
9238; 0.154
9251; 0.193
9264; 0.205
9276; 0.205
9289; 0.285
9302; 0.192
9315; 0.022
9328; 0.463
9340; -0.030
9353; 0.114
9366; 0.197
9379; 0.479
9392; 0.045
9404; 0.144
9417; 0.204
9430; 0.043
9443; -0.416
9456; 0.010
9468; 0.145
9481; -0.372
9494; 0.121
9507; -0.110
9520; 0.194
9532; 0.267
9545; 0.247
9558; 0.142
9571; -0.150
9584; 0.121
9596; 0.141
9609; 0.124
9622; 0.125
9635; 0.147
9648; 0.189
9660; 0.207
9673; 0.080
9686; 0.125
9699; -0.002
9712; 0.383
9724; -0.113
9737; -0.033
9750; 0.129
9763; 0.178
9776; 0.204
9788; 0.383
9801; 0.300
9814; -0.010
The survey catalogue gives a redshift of 0.77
